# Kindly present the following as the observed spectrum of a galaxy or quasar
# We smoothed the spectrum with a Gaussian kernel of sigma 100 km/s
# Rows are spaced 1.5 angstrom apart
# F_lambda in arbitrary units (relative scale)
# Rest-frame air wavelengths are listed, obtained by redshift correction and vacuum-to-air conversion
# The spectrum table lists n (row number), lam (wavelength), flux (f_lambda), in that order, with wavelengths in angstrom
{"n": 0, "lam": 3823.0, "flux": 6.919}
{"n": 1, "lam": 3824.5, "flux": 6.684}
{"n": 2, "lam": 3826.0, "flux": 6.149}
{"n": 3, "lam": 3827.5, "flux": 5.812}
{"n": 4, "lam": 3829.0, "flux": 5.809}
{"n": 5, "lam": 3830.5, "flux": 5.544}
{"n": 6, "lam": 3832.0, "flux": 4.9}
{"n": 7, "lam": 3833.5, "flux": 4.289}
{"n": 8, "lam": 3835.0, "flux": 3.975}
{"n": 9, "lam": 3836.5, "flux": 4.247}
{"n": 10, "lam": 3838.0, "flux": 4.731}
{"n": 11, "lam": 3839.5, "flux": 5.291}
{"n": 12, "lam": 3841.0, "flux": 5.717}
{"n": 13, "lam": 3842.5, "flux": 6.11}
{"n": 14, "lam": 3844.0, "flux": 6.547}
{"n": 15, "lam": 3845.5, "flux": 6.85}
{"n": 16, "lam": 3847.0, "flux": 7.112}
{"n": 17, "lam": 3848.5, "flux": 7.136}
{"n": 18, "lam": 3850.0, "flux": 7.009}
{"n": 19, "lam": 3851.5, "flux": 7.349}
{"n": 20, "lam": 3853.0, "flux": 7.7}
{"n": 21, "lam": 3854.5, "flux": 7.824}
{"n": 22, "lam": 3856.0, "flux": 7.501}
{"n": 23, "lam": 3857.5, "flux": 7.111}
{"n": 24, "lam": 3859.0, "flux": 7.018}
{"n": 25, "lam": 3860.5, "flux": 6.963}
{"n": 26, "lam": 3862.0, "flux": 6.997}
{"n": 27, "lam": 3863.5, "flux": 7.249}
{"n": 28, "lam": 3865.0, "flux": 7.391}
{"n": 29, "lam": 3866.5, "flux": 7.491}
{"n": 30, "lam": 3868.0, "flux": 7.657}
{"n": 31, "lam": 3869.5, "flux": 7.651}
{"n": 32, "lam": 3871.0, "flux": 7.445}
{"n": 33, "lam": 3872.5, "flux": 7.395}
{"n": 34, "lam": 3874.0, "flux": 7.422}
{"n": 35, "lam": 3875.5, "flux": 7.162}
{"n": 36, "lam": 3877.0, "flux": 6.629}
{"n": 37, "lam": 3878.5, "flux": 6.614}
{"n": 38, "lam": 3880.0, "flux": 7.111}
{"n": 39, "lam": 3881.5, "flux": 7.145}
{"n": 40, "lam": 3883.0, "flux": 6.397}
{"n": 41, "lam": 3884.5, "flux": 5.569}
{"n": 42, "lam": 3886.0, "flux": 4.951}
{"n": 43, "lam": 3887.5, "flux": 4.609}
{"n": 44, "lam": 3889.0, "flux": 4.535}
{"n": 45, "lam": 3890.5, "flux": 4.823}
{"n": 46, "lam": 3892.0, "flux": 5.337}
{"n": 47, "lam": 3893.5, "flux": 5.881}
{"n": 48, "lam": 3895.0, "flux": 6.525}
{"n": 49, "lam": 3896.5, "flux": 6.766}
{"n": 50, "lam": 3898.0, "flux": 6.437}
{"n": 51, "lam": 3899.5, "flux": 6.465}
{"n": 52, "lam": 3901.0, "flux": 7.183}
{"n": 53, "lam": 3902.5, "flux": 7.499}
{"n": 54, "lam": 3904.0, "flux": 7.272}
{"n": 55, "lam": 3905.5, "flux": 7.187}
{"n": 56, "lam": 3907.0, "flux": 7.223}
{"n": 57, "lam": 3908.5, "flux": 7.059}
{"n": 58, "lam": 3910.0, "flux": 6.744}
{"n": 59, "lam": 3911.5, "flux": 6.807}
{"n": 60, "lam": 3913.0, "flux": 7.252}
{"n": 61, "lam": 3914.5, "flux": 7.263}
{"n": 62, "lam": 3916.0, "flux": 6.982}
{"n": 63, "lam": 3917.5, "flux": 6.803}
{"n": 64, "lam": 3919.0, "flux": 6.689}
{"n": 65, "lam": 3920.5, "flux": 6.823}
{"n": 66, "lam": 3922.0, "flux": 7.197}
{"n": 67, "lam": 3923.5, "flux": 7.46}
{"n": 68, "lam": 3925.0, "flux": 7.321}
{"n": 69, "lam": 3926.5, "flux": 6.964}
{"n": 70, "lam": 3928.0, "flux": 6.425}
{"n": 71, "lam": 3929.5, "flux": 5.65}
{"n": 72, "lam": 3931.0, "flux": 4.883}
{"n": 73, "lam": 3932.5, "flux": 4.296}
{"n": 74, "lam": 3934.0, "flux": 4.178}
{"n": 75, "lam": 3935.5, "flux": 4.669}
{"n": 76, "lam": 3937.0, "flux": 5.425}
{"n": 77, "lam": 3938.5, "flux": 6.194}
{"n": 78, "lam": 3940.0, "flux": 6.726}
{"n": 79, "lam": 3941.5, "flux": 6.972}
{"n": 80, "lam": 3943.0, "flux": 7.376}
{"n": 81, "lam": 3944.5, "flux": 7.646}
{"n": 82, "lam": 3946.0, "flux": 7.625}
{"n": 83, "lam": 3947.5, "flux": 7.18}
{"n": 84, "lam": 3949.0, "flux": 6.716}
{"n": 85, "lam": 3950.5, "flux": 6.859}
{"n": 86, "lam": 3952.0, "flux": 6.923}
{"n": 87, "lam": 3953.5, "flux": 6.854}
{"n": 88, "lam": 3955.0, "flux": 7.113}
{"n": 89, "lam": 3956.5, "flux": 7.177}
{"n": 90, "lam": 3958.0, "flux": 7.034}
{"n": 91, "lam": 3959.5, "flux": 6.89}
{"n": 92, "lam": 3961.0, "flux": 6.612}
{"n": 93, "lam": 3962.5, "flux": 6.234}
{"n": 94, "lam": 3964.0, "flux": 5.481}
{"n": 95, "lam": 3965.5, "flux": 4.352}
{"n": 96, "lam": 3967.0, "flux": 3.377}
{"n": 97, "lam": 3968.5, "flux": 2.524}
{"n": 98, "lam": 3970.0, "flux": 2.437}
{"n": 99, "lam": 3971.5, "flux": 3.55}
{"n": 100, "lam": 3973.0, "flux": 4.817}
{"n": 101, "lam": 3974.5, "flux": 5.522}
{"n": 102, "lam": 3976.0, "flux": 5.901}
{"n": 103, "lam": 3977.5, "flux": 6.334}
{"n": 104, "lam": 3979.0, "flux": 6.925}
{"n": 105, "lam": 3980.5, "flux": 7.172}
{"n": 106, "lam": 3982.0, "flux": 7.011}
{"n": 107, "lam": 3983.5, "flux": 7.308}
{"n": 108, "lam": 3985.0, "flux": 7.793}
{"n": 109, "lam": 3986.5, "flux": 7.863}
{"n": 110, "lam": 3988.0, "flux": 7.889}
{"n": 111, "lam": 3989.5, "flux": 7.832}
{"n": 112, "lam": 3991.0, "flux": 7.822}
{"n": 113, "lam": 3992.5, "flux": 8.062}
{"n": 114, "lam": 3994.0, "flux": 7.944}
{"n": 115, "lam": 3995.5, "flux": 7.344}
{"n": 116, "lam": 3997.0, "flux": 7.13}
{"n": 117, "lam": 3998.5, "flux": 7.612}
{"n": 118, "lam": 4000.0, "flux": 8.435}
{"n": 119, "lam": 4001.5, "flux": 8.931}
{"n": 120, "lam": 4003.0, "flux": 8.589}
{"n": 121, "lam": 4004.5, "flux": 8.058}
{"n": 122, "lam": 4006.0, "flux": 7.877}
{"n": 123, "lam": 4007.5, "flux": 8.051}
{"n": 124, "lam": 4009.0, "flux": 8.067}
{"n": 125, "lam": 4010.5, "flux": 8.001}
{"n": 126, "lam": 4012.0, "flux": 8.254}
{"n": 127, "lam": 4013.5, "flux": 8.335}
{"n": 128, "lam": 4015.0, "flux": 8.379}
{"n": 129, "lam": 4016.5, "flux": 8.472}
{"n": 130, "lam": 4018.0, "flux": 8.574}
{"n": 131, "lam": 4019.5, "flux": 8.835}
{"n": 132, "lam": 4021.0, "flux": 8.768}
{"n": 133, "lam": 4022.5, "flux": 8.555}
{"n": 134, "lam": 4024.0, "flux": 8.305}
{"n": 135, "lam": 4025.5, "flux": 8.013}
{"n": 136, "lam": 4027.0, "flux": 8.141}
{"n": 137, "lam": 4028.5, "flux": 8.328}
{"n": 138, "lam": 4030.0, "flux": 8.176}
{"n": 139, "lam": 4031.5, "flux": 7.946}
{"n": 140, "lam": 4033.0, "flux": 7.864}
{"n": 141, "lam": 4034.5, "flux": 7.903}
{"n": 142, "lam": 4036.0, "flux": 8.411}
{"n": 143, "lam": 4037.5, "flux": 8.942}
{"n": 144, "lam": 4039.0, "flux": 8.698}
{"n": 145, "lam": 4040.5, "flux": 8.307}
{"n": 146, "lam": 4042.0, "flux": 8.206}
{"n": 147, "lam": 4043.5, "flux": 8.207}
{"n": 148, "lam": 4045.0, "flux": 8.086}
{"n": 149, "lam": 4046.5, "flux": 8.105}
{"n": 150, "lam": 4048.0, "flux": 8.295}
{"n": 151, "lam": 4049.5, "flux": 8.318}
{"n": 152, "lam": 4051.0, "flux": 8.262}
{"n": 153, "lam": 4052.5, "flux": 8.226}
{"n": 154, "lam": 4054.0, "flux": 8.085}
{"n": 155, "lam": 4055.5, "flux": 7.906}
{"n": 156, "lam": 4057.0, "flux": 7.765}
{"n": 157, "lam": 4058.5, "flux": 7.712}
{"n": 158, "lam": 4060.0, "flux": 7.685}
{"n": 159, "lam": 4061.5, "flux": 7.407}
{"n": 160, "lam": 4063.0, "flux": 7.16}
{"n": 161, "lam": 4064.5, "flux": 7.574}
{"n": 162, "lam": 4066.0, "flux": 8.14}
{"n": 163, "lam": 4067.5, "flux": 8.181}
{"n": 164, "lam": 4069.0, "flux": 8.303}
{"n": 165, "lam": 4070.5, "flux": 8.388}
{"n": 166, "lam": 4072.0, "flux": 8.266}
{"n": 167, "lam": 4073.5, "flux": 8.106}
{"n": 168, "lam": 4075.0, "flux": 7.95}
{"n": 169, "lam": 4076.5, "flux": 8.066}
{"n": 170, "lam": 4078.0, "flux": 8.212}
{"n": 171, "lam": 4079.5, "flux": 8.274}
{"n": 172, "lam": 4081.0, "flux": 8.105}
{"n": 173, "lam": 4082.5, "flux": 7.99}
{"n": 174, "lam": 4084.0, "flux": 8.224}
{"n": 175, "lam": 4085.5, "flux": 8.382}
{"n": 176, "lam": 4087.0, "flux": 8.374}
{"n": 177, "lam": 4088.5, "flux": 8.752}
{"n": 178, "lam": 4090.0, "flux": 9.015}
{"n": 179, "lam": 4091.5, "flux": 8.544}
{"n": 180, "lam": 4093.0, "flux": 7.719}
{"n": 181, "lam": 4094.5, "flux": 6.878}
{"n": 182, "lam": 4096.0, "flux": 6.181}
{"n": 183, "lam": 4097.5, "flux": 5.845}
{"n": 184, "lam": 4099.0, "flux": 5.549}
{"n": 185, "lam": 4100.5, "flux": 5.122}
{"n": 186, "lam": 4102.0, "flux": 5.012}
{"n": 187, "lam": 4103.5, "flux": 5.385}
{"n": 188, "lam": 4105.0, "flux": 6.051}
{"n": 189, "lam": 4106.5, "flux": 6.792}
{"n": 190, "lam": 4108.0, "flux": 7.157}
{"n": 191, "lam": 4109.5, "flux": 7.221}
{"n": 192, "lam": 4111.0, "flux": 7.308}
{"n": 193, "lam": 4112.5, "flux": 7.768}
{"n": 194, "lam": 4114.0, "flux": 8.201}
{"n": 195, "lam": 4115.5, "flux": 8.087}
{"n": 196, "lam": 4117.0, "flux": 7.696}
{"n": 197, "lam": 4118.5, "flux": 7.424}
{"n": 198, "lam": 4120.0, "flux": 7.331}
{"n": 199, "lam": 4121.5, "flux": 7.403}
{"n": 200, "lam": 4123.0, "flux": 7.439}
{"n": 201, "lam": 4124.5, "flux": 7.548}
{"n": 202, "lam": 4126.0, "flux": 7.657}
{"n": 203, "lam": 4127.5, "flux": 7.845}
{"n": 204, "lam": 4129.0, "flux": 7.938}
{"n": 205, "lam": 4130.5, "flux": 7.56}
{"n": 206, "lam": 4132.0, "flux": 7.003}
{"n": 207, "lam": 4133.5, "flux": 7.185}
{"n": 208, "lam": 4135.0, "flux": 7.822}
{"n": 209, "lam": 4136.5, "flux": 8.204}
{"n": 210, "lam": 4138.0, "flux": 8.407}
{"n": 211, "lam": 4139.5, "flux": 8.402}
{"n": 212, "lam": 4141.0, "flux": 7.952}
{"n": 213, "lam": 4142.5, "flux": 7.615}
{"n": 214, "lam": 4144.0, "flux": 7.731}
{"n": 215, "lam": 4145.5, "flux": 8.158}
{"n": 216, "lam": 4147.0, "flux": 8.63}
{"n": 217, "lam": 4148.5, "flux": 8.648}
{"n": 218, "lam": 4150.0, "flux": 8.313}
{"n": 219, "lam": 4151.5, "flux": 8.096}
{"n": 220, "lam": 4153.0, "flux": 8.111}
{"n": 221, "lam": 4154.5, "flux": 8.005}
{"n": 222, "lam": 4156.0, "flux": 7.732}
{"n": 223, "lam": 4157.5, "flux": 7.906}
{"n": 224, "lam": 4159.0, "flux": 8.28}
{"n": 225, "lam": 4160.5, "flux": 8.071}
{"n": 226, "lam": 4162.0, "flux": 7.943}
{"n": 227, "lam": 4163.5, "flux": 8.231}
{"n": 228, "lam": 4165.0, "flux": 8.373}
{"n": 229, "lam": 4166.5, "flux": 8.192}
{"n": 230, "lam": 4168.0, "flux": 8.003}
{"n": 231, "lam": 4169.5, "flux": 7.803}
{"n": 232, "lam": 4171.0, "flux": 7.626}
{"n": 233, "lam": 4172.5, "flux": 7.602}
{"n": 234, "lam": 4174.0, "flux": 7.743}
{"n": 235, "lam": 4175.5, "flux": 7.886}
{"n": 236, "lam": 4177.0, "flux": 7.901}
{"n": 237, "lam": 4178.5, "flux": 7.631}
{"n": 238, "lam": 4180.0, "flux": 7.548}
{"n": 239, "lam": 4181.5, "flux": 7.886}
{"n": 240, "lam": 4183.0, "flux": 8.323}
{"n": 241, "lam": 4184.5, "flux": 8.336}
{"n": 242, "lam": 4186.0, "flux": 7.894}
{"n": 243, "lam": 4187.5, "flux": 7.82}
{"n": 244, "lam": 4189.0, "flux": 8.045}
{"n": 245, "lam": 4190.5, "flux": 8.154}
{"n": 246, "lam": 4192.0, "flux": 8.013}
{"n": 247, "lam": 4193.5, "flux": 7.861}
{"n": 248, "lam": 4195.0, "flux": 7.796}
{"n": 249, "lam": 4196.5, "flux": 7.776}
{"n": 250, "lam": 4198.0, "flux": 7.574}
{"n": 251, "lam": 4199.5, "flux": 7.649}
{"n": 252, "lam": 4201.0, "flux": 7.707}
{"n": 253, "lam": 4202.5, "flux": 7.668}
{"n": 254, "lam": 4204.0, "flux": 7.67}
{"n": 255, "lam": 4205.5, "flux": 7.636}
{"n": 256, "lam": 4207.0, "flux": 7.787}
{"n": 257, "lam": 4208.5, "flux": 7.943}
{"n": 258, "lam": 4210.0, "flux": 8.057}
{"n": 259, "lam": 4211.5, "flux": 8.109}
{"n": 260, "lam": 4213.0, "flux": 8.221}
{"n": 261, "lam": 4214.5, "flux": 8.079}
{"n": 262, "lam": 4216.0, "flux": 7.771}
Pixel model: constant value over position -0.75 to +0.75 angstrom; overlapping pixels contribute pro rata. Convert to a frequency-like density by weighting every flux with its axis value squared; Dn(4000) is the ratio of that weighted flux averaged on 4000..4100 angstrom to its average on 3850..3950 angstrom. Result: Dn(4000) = 1.3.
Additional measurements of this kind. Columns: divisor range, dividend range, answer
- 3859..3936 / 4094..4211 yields 1.32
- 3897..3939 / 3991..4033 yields 1.32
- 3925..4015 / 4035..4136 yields 1.21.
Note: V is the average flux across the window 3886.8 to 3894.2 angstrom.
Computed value 5.03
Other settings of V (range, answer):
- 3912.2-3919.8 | 7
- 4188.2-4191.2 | 8.09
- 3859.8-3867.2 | 7.22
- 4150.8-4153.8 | 8.1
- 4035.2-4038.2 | 8.66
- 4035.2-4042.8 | 8.51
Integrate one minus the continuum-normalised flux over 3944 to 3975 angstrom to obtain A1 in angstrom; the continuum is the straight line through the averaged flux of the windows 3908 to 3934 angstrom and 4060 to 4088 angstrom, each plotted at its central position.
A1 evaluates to 4.79 angstrom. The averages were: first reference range 6.55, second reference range 8.06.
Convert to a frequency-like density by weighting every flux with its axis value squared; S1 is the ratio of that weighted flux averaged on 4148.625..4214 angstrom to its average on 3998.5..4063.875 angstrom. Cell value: 1.04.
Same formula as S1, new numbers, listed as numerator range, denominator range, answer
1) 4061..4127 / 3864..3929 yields 1.23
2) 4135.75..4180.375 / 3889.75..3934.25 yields 1.39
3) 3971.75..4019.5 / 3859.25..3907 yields 1.21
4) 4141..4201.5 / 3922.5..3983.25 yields 1.47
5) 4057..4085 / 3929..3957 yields 1.34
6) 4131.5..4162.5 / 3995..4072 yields 1.04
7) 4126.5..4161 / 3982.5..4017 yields 1.07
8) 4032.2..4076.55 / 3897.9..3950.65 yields 1.30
